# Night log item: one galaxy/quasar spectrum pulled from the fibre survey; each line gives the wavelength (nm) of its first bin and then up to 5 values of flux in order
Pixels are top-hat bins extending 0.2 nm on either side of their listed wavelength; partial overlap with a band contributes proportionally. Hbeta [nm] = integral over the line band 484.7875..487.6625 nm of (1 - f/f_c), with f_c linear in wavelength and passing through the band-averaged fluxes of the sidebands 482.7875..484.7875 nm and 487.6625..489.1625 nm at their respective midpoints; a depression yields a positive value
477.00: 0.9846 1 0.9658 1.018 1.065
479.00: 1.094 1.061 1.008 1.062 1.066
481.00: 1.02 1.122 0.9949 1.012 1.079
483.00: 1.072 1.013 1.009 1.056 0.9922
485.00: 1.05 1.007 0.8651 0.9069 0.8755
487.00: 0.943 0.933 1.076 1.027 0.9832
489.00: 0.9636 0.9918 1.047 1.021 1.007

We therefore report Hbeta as 0.22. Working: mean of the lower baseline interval 1.03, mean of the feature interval 0.943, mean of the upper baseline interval 1.01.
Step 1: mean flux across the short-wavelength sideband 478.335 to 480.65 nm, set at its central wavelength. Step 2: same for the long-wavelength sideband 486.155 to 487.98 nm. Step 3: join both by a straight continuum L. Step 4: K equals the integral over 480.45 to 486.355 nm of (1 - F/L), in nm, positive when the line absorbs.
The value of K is -0.10 nm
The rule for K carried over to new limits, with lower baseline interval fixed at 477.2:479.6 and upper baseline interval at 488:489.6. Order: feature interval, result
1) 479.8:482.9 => -0.08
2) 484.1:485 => -0.02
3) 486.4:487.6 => 0.10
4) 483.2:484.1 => 0.00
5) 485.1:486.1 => 0.06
